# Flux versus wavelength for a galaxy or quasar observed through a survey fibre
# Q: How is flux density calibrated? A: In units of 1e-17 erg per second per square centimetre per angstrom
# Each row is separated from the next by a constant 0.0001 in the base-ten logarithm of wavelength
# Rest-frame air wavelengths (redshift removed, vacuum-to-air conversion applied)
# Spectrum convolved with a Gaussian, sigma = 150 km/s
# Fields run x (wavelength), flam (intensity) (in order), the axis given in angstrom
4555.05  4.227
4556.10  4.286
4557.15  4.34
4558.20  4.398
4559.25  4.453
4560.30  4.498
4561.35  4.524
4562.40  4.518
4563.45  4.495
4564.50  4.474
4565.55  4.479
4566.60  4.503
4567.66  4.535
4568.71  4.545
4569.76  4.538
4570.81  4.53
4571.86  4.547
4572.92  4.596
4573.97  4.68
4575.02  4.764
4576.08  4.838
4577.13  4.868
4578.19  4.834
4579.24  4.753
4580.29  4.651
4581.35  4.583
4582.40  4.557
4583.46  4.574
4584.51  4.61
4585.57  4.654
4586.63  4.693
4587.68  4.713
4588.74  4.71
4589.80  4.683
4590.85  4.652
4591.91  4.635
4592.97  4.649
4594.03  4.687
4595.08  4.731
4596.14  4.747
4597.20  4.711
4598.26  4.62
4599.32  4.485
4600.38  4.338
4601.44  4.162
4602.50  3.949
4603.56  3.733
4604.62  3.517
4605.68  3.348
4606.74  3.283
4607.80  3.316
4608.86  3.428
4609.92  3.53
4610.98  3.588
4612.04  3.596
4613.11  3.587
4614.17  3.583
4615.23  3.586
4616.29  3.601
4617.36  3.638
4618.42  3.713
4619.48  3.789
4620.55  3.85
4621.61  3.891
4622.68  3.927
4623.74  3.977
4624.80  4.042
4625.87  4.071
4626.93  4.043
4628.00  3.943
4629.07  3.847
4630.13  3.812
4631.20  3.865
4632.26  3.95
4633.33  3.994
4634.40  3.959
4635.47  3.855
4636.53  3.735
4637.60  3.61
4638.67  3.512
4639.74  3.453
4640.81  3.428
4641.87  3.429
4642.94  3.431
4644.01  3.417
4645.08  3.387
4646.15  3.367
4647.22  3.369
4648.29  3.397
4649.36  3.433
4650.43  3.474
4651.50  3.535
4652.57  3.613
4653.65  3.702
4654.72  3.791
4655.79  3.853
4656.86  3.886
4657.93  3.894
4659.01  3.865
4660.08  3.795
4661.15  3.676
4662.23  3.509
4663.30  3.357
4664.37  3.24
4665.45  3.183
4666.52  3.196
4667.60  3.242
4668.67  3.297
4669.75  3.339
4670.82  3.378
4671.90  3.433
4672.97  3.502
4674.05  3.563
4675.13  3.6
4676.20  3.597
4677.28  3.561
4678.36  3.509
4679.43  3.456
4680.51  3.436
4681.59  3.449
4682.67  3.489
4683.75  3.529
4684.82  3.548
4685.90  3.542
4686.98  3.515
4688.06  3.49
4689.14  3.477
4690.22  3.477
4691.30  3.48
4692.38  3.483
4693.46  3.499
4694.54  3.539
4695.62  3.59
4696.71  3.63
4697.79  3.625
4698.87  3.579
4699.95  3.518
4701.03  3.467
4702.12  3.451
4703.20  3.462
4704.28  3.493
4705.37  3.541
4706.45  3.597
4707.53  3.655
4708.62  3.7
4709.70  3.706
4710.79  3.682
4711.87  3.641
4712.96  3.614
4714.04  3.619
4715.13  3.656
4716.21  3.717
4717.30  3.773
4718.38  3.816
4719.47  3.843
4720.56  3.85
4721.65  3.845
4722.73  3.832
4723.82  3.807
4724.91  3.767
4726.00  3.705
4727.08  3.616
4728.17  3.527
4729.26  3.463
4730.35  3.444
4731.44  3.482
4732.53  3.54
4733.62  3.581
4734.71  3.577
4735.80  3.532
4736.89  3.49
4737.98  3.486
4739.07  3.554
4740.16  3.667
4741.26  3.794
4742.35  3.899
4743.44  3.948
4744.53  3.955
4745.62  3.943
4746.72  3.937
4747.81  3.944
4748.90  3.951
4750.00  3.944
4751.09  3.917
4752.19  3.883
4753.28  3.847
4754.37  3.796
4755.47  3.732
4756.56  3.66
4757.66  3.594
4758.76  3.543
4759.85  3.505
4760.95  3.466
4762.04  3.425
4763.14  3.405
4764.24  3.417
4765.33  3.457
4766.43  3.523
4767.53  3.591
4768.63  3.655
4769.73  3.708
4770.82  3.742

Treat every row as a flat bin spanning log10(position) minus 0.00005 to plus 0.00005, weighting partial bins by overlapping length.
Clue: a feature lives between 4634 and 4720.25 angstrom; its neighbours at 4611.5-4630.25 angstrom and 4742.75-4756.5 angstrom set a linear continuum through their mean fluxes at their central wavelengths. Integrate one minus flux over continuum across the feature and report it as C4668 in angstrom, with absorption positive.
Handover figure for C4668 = 6.5 angstrom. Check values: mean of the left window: 3.81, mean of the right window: 3.89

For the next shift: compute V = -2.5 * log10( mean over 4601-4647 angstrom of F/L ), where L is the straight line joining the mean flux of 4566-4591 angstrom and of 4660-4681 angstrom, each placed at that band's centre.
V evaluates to 0.100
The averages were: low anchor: 4.65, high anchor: 3.44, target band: 3.69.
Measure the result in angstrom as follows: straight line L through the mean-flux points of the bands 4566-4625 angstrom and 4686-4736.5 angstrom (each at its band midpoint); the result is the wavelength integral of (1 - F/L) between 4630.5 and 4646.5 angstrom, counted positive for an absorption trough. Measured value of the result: 1.5 angstrom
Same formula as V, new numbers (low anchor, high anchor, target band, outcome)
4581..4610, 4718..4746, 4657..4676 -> 0.15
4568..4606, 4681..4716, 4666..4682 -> 0.10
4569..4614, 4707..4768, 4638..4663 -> 0.14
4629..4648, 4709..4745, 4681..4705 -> 0.04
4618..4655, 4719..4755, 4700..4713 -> 0.04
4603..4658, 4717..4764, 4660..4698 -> 0.06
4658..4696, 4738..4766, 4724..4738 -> 0.03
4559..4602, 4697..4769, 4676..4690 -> 0.14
